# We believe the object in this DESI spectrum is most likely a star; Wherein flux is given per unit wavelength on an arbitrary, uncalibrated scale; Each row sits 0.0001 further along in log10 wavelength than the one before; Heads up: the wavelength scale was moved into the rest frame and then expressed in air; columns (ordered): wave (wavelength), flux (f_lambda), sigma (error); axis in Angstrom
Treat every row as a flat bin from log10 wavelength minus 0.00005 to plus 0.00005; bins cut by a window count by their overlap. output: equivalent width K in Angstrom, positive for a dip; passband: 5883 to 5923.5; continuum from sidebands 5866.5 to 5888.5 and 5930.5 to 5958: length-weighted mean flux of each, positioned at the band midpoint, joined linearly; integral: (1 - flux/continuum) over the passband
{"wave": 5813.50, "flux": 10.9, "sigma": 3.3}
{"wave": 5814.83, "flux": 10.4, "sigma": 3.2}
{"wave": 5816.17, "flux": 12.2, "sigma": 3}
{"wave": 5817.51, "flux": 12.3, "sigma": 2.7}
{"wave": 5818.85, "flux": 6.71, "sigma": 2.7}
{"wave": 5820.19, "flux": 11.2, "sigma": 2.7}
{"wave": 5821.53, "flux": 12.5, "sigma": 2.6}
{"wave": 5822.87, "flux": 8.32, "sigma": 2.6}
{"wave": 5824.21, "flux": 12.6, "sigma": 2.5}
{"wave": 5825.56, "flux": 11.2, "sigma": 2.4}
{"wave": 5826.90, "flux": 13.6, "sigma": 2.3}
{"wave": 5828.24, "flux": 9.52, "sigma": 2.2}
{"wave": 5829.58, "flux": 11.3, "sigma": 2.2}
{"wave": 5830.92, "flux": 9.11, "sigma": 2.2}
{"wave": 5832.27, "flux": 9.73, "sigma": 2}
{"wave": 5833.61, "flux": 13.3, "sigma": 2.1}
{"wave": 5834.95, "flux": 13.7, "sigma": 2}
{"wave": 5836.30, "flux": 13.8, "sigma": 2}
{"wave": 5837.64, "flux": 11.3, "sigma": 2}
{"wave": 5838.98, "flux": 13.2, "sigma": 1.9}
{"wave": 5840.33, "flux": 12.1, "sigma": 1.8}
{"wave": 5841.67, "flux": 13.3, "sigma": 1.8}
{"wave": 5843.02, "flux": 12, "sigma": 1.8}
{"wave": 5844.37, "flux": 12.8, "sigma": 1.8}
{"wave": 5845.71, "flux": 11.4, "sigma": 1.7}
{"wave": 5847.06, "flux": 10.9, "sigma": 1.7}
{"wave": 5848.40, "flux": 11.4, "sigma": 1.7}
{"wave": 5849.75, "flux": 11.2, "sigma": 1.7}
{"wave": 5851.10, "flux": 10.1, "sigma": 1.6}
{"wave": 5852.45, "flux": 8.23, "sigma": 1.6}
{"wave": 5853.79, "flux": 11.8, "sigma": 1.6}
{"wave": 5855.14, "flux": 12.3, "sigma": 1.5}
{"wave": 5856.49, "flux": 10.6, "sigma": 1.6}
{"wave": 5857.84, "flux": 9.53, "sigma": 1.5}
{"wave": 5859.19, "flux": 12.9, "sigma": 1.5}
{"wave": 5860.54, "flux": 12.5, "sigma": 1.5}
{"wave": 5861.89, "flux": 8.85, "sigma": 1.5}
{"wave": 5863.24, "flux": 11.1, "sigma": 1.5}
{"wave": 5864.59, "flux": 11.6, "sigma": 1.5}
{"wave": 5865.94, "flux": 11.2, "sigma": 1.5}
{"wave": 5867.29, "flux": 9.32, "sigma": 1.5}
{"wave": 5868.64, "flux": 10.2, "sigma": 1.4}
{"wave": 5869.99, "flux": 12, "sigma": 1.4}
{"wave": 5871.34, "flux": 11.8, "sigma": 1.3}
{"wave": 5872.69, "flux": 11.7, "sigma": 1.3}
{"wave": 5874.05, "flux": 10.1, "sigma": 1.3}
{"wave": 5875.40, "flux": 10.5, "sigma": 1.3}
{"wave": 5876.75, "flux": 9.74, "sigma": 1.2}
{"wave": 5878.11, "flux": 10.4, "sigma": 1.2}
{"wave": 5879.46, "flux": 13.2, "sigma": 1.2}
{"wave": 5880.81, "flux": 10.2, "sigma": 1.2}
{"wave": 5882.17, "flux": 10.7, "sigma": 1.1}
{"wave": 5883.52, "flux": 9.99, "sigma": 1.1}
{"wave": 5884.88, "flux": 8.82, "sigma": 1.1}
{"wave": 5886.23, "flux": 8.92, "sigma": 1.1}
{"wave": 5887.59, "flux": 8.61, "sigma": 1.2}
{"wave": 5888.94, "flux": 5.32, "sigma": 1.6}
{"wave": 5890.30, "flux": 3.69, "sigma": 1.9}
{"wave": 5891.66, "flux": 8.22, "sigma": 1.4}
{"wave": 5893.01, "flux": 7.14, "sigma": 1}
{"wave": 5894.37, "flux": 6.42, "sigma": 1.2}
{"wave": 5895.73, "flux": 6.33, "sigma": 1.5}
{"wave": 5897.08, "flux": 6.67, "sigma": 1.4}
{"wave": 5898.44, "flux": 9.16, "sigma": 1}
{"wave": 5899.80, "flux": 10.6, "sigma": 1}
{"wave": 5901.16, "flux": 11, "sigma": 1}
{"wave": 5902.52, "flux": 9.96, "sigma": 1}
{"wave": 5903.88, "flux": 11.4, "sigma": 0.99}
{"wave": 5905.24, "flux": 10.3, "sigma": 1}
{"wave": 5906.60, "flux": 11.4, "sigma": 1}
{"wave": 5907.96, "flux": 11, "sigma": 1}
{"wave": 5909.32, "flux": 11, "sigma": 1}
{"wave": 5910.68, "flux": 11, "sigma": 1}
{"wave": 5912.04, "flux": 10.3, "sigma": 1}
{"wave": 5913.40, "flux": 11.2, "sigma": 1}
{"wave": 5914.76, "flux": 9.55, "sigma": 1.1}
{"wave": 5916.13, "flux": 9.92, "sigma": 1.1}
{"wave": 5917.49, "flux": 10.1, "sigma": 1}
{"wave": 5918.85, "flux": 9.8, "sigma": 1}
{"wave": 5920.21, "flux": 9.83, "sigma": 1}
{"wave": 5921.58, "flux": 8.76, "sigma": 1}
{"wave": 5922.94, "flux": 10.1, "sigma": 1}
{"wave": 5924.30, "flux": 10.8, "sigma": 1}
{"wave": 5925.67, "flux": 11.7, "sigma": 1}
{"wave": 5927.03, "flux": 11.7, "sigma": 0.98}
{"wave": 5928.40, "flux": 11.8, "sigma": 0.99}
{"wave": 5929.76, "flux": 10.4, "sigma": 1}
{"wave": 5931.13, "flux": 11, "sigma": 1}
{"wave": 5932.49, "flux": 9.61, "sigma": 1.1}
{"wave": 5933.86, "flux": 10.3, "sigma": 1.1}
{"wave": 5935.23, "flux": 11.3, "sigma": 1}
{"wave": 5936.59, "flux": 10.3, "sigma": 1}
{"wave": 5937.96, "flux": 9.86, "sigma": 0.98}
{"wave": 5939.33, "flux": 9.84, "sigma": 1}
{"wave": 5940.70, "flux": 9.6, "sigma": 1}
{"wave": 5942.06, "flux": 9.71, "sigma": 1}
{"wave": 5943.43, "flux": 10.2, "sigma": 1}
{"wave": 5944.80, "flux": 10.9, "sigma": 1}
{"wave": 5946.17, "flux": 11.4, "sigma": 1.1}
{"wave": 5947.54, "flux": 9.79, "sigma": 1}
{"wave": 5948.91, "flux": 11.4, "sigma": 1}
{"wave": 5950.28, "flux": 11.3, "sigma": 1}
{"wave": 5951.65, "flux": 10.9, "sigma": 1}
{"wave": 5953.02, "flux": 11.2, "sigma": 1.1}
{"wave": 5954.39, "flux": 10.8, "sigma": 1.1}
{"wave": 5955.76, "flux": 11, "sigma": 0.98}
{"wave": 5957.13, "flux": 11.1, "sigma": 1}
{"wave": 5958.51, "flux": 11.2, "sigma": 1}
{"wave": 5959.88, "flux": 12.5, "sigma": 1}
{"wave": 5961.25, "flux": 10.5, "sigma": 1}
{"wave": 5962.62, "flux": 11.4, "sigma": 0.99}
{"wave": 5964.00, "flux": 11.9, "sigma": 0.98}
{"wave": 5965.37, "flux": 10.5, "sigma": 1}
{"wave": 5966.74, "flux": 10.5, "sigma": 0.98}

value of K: 4.7 Angstrom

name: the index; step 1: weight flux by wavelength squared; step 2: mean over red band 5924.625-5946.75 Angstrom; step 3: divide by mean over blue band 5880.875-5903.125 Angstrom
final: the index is 1.30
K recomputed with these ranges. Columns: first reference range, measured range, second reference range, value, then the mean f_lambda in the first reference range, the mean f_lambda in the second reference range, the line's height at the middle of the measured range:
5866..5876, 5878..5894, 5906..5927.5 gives 3.08 Angstrom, 10.8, 10.5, 10.7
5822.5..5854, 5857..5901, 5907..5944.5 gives 5.58 Angstrom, 11.5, 10.4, 11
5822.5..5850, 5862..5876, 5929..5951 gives 0.57 Angstrom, 11.7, 10.4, 11.3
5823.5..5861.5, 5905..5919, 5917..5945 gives 0.11 Angstrom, 11.6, 10.4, 10.6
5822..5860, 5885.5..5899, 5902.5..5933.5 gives 4.76 Angstrom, 11.5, 10.6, 10.9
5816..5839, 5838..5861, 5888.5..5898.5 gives -4.26 Angstrom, 11.4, 6.49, 9.73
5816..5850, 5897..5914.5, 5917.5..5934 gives 0.35 Angstrom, 11.6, 10.5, 10.7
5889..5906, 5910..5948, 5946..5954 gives -1.99 Angstrom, 8.31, 11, 9.9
